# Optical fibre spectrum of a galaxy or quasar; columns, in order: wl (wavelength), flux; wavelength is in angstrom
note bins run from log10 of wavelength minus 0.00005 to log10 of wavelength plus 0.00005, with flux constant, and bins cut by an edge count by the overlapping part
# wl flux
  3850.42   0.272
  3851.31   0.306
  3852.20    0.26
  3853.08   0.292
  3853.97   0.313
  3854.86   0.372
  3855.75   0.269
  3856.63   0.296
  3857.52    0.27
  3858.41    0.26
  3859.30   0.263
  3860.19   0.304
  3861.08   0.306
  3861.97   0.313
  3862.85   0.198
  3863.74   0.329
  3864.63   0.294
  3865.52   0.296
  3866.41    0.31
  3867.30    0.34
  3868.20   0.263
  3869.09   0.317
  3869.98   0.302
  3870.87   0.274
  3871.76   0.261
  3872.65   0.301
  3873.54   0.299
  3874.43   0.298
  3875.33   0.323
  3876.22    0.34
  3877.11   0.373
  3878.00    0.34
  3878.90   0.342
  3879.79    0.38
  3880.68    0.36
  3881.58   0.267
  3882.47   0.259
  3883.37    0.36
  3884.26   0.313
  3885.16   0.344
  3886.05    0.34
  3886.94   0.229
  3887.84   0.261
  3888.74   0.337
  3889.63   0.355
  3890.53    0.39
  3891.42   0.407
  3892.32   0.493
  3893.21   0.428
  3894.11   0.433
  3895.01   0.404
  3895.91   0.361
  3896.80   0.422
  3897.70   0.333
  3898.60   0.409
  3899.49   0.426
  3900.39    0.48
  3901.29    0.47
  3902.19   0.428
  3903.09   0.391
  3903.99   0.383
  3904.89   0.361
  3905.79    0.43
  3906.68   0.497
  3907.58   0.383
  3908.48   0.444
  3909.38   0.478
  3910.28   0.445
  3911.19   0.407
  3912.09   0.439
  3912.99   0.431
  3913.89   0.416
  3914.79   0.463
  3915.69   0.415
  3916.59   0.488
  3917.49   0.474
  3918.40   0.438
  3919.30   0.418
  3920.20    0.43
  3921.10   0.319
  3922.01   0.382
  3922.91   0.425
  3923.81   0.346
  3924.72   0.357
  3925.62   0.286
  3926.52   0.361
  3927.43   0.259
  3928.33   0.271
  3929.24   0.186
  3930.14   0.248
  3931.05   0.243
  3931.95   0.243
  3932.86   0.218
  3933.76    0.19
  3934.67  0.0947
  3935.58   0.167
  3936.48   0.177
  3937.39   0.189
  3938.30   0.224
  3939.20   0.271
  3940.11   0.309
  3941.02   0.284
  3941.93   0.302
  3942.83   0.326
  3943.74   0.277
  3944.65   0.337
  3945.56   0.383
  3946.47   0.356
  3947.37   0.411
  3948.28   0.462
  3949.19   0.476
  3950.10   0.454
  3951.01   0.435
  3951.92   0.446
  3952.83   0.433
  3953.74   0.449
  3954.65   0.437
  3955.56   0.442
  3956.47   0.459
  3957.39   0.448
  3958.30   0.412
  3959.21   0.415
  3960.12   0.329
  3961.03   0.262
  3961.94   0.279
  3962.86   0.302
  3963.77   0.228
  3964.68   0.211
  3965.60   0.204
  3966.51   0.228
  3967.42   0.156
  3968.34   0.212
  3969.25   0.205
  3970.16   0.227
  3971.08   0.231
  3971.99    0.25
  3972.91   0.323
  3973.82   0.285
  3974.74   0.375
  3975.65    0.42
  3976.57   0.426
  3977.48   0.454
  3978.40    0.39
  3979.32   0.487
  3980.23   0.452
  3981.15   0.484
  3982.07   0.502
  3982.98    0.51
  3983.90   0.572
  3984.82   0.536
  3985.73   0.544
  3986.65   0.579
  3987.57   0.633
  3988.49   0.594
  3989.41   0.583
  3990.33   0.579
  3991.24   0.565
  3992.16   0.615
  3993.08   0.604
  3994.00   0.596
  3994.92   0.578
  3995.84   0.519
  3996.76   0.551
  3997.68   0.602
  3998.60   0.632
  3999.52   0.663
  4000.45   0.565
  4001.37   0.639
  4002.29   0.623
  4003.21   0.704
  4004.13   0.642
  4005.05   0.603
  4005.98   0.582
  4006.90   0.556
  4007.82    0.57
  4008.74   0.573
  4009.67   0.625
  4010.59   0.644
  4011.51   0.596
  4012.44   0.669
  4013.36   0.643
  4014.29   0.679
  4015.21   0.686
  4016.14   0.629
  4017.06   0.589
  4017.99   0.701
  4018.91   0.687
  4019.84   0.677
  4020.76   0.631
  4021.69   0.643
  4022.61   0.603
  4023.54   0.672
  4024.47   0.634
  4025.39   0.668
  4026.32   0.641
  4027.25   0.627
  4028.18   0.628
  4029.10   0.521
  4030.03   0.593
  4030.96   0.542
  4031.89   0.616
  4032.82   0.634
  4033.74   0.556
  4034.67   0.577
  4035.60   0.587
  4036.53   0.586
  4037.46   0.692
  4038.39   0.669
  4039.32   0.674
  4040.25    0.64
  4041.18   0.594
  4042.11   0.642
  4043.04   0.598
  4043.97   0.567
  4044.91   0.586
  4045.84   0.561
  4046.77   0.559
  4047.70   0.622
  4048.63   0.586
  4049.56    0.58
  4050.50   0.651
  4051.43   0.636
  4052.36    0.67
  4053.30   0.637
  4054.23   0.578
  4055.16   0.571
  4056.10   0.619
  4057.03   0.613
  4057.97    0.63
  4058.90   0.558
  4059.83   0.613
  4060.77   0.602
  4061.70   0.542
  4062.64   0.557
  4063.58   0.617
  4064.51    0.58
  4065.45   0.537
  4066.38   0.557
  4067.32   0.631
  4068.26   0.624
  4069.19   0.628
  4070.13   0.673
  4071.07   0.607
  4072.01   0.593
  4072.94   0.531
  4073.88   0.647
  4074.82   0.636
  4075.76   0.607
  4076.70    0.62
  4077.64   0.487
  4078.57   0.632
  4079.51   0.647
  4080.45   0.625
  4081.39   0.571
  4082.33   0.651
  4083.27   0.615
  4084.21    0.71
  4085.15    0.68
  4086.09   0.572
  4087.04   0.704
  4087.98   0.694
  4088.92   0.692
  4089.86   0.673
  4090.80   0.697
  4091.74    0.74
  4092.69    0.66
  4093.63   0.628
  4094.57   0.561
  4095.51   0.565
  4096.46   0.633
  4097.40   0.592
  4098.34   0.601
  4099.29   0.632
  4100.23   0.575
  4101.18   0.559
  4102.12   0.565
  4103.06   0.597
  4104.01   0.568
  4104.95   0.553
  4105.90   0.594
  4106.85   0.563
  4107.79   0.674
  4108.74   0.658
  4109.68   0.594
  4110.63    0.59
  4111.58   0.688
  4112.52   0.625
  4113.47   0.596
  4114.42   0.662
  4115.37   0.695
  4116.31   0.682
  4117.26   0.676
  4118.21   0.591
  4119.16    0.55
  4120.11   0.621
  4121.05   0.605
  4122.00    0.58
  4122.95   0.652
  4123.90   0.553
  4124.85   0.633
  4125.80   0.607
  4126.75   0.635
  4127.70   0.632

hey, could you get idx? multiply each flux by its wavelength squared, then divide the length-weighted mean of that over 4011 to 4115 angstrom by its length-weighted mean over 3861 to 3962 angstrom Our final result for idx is 1.89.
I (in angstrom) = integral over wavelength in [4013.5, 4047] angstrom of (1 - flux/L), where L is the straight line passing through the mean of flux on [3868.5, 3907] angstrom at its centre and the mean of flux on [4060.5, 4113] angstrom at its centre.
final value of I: -5.0 angstrom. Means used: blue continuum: 0.36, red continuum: 0.615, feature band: 0.622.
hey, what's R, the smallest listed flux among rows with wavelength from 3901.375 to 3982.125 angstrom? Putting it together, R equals 0.0947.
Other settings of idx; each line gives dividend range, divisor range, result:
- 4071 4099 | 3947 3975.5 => 1.98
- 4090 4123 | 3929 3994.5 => 1.78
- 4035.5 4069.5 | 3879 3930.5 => 1.71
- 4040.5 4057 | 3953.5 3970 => 2.02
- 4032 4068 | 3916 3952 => 1.98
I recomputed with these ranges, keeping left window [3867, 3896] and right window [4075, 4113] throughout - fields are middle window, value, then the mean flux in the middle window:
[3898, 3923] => -3.49 angstrom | 0.427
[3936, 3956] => 3.14 angstrom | 0.358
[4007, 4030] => -4.97 angstrom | 0.633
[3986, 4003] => -3.77 angstrom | 0.596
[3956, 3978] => 7.06 angstrom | 0.306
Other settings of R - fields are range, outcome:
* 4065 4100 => 0.487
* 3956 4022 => 0.156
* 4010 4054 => 0.521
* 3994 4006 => 0.519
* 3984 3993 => 0.536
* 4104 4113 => 0.553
